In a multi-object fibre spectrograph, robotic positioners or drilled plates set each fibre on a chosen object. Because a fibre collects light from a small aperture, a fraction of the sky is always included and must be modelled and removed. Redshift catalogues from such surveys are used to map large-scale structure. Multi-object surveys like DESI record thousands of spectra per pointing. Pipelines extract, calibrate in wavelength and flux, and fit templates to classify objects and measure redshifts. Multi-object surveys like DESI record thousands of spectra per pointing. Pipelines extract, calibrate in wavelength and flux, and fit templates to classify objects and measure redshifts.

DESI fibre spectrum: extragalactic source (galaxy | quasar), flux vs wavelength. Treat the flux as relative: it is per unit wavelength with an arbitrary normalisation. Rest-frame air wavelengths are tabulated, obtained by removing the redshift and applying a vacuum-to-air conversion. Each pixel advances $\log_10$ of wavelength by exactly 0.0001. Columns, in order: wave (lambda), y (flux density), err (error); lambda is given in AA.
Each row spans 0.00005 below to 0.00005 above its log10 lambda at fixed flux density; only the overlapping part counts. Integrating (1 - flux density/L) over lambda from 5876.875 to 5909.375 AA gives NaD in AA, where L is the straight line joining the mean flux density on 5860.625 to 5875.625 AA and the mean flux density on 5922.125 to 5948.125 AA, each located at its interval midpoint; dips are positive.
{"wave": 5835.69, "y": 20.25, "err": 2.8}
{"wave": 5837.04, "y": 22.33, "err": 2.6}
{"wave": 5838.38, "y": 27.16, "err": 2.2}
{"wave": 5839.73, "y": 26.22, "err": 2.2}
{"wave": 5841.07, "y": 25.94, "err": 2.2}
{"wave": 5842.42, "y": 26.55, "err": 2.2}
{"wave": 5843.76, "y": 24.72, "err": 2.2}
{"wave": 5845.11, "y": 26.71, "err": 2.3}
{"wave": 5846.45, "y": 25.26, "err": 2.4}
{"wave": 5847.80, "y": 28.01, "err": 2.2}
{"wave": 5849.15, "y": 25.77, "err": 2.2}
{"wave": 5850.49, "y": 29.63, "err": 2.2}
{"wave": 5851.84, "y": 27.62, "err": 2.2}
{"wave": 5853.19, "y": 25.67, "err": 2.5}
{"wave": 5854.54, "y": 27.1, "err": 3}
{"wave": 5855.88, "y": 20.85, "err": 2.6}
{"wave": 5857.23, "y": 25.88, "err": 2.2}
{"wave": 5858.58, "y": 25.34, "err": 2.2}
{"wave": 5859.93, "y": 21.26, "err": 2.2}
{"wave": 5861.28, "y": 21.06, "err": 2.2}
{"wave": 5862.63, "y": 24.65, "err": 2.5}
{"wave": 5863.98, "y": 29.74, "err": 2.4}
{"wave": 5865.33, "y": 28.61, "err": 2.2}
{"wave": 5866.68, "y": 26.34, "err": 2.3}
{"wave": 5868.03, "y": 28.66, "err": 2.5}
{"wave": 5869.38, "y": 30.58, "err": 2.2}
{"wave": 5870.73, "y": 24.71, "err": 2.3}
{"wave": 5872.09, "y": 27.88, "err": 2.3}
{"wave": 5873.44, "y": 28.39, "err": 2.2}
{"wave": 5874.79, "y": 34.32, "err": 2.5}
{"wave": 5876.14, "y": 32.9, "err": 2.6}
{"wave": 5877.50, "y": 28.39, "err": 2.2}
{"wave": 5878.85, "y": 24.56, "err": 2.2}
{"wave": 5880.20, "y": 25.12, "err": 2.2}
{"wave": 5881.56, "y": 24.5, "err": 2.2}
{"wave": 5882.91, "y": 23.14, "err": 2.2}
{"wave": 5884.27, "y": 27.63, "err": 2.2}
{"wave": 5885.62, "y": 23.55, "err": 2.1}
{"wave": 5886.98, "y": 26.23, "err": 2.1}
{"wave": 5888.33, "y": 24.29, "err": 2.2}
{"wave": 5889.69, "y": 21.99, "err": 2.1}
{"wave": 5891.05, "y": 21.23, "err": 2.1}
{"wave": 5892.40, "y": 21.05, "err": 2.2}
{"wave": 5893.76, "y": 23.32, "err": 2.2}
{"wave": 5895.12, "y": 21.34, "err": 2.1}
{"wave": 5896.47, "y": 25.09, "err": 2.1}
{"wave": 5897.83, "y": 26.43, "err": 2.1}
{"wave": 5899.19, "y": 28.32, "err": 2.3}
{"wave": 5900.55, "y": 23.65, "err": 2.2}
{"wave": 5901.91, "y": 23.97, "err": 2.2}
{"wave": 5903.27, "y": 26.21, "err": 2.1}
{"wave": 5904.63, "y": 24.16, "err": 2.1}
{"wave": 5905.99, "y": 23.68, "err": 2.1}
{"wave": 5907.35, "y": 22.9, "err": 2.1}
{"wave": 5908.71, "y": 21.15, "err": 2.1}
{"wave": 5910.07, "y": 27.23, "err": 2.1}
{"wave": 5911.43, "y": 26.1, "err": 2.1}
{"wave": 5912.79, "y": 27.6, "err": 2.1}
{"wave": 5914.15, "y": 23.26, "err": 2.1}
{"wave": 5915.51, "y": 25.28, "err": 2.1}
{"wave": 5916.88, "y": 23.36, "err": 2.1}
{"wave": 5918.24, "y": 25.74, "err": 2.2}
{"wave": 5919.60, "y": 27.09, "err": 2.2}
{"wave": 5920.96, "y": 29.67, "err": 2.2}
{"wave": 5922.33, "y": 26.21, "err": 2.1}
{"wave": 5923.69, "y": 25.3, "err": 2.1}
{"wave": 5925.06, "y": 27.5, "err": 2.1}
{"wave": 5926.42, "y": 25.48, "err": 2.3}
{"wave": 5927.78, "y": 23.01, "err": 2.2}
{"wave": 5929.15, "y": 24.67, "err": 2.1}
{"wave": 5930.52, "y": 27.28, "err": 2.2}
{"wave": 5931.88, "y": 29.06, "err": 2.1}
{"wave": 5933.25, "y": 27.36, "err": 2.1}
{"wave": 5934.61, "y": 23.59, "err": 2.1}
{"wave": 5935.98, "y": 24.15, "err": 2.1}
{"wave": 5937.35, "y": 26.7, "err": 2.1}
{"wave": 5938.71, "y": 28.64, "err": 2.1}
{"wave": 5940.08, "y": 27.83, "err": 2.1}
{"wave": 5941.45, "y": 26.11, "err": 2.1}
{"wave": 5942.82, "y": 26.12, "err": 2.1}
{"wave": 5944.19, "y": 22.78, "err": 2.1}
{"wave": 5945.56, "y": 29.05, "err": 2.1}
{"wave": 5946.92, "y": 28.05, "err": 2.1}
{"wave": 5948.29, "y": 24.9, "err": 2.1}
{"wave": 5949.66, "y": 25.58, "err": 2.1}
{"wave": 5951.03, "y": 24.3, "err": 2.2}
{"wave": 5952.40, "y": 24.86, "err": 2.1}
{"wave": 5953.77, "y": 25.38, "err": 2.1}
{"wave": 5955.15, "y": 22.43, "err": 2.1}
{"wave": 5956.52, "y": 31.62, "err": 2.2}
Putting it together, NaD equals 3.6 AA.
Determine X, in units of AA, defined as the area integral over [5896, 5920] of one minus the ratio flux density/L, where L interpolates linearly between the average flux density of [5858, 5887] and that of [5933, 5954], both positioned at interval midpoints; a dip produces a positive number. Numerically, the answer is 1.2 AA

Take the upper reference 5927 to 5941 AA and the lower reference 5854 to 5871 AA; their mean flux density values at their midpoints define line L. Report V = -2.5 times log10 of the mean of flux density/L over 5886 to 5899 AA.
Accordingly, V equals 0.10 mag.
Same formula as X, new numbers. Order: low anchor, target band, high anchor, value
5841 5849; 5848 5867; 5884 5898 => -0.2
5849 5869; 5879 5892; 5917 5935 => 1.0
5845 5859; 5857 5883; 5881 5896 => -2.2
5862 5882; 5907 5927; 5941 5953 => 0.8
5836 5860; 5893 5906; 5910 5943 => 0.7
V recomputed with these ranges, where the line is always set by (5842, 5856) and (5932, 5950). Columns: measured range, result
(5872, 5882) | -0.08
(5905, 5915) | 0.08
